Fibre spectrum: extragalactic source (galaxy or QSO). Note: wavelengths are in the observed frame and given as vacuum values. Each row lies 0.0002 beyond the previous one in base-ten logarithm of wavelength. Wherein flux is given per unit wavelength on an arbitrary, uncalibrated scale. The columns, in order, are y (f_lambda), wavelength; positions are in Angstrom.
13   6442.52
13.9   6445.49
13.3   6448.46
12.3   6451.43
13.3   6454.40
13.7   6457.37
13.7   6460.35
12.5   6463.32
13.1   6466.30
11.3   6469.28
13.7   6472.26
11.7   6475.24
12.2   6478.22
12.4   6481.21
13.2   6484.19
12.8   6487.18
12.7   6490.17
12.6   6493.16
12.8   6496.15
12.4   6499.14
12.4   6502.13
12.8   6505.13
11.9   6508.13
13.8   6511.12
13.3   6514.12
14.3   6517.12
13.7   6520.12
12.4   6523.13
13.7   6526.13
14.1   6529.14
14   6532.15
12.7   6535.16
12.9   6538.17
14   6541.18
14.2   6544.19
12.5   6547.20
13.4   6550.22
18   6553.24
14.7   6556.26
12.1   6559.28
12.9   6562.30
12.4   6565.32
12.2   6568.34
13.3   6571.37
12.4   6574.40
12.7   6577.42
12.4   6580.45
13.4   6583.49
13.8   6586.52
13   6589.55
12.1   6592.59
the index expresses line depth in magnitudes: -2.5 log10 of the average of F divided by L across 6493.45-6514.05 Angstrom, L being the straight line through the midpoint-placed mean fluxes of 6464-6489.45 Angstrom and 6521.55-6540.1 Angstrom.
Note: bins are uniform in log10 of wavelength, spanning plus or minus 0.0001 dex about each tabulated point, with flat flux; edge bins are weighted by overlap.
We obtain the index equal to 0.02 mag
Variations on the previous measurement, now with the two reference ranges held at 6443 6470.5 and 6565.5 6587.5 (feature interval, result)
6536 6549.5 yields -0.04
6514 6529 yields -0.05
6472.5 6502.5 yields 0.03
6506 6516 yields -0.01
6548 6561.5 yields -0.12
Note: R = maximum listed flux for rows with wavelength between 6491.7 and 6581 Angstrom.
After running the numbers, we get 18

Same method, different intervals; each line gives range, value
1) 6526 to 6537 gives 14.1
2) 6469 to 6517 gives 13.8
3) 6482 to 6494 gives 13.2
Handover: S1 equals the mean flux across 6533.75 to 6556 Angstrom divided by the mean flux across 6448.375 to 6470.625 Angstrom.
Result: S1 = 1.1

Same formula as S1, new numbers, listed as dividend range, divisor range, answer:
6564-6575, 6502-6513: 0.98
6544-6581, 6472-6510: 1.06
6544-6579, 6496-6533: 1.01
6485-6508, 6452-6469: 0.96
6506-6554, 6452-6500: 1.07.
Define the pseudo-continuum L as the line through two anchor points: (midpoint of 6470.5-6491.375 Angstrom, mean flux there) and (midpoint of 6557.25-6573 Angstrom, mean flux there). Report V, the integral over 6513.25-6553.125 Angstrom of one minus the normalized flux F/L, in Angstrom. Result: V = -3.1 Angstrom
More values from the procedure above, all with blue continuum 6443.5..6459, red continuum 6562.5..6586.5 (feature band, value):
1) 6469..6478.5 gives 0.61 Angstrom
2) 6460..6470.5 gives 0.52 Angstrom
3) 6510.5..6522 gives -0.63 Angstrom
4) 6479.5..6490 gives 0.30 Angstrom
